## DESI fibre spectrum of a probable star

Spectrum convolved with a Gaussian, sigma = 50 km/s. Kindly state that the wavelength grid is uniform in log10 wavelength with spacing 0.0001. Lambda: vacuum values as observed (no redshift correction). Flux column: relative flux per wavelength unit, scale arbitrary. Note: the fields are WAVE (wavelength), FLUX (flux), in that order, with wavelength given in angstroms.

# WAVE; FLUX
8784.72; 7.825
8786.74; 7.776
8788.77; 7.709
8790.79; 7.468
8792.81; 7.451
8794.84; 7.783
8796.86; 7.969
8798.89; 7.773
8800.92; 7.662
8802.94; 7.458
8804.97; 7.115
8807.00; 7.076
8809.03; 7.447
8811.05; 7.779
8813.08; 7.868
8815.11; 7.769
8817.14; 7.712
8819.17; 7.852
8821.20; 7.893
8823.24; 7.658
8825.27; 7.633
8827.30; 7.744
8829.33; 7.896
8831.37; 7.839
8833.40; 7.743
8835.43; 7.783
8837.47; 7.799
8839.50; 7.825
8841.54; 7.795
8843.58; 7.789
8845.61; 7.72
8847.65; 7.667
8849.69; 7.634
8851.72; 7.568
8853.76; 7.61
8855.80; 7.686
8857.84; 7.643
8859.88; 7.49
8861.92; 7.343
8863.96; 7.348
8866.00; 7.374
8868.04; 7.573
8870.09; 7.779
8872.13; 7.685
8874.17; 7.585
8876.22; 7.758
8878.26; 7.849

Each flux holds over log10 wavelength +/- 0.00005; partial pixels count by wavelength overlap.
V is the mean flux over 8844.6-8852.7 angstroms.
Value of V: 7.65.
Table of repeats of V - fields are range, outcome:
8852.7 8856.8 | 7.64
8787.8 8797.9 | 7.68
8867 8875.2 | 7.65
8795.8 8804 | 7.71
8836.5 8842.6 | 7.8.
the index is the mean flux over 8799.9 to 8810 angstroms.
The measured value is 7.35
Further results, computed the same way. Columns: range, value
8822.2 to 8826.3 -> 7.64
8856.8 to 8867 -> 7.44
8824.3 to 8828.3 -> 7.69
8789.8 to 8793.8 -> 7.47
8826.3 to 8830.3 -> 7.82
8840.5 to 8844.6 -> 7.79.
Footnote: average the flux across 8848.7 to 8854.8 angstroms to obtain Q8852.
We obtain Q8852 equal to 7.61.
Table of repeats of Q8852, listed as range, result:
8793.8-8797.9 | 7.87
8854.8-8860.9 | 7.61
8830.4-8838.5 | 7.8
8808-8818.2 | 7.72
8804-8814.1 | 7.46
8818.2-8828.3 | 7.75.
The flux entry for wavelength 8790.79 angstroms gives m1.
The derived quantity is 7.468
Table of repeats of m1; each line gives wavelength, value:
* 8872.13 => 7.685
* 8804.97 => 7.115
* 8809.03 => 7.447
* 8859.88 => 7.49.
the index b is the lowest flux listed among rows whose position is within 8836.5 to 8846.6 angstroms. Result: 7.72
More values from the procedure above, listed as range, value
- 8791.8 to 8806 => 7.115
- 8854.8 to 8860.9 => 7.49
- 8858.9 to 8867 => 7.343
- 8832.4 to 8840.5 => 7.743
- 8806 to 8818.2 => 7.076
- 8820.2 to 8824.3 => 7.658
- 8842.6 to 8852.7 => 7.568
